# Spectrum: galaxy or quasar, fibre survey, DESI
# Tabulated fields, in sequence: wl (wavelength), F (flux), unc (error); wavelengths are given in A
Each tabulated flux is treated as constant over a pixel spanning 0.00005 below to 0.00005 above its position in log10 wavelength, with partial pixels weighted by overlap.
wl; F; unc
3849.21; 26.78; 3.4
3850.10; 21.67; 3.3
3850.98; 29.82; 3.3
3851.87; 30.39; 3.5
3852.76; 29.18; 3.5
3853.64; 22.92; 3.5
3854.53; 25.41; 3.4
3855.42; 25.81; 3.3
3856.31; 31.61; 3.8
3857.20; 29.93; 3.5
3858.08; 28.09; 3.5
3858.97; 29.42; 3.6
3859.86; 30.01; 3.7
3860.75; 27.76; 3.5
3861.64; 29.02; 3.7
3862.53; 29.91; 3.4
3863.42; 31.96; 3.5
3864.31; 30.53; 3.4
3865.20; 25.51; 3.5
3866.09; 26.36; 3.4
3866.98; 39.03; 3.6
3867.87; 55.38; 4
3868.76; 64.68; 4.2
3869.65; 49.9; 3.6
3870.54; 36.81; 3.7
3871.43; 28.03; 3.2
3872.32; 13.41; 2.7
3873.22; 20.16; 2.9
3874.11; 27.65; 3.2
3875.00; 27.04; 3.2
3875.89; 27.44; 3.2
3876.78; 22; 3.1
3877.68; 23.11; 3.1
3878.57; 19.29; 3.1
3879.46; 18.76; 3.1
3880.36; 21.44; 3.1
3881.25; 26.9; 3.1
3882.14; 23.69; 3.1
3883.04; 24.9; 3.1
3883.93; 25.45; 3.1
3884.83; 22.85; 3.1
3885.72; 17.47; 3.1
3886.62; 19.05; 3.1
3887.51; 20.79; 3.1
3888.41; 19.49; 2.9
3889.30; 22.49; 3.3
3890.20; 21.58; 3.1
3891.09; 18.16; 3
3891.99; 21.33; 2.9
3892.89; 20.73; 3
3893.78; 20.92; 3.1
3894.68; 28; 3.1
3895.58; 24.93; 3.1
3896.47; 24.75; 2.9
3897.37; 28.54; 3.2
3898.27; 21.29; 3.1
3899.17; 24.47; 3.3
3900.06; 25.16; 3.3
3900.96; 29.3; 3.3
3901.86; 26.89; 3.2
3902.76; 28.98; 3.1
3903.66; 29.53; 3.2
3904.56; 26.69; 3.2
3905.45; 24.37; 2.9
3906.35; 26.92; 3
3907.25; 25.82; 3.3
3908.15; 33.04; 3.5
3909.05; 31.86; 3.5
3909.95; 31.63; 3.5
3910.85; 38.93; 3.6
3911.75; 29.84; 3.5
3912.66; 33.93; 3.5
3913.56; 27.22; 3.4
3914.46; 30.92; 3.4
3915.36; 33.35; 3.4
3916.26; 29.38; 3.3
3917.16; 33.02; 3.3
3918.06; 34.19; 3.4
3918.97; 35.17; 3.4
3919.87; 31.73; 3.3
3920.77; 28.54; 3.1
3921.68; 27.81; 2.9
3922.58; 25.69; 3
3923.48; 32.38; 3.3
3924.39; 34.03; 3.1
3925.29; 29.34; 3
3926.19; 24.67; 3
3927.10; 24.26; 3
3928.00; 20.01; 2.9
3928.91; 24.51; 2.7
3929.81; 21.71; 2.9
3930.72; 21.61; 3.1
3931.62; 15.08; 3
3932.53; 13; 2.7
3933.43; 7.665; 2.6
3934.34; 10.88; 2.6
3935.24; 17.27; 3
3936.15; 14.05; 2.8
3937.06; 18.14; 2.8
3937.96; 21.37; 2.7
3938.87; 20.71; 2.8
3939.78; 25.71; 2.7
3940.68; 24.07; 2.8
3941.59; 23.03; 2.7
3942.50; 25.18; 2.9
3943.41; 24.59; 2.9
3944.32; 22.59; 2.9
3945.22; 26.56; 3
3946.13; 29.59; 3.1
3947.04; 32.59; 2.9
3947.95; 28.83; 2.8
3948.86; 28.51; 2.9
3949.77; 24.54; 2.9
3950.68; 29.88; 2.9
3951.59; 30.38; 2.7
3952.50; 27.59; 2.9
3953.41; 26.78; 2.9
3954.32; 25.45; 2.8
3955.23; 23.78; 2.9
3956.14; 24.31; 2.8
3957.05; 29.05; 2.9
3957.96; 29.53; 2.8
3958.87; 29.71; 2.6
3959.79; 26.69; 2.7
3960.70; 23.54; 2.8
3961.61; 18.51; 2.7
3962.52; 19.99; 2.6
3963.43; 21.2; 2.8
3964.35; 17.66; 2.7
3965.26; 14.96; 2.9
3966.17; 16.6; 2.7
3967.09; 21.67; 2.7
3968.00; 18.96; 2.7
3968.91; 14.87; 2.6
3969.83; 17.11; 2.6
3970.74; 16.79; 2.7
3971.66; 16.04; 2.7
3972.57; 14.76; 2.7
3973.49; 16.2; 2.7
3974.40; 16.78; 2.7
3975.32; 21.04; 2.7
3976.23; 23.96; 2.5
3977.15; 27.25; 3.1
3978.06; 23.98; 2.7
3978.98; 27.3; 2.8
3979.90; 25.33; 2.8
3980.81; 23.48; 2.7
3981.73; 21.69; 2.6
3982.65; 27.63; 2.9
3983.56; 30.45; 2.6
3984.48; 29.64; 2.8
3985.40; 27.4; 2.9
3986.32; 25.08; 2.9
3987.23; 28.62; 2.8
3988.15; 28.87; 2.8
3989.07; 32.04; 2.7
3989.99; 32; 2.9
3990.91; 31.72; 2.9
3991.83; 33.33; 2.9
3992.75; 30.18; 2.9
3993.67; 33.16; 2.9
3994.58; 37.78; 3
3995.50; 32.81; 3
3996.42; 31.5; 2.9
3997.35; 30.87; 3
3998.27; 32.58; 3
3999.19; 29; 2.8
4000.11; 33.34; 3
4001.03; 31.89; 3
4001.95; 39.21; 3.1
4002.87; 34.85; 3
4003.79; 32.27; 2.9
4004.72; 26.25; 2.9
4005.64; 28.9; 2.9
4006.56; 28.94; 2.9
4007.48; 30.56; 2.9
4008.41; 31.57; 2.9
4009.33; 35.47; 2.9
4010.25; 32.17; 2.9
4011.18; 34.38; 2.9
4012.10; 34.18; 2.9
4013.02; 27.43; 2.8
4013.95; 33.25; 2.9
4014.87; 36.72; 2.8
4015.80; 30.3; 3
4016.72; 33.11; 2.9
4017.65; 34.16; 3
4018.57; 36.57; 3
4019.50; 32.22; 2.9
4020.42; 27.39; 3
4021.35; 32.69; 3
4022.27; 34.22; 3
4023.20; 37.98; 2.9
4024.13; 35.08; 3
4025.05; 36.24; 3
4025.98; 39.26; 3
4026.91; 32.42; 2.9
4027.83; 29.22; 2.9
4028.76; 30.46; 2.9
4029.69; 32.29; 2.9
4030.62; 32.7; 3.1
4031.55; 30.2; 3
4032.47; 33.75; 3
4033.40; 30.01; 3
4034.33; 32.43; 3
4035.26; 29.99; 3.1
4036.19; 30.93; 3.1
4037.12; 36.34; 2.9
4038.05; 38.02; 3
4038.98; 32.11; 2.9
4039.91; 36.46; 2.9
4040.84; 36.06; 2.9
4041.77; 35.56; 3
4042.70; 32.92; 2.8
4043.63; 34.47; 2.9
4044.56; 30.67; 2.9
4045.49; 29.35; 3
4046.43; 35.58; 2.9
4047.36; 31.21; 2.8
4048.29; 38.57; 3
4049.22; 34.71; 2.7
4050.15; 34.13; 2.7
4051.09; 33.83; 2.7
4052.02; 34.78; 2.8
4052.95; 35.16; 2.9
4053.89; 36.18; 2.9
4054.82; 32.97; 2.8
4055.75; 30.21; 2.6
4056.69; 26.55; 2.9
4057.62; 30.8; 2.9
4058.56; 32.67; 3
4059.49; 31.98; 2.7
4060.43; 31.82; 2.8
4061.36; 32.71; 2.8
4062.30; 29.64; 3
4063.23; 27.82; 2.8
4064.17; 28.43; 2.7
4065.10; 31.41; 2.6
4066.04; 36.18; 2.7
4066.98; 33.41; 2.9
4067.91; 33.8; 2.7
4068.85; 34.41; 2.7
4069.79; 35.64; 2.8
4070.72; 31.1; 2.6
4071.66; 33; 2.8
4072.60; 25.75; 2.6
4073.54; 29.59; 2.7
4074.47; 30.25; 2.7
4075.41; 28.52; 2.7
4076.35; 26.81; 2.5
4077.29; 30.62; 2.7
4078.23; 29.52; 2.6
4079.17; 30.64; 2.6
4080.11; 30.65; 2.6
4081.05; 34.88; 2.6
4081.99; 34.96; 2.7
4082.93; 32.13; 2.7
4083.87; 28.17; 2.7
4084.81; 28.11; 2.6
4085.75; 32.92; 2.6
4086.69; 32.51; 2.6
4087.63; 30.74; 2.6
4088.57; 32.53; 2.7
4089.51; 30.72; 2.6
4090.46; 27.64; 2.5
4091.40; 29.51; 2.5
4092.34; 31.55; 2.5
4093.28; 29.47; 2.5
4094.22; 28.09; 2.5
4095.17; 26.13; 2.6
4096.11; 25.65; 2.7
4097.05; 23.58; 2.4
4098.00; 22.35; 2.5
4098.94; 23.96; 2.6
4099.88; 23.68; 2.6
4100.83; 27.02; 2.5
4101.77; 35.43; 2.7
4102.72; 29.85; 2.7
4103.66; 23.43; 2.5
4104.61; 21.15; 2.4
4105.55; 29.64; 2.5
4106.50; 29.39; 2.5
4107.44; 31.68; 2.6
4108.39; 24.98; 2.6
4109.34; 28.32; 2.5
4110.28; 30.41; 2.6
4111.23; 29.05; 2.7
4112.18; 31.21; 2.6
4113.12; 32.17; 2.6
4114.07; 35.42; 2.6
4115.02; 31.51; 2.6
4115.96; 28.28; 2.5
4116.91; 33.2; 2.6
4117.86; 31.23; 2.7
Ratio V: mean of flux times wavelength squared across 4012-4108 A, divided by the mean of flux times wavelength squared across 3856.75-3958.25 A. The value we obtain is 1.3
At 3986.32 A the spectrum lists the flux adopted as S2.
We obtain 25.08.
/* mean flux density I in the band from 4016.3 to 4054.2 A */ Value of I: 33.6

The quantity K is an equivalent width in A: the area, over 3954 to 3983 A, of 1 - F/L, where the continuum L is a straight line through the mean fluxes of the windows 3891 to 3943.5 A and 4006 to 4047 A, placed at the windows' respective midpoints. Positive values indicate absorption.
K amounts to 7.3 A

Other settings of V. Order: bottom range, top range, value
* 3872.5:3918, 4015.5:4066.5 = 1.38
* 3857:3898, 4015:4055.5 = 1.35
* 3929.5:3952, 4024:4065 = 1.55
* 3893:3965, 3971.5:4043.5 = 1.24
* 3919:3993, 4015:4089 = 1.42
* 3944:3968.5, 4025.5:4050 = 1.40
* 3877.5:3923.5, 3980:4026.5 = 1.27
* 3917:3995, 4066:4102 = 1.30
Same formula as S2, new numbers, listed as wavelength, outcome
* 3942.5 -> 25.18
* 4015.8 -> 30.3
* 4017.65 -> 34.16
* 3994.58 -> 37.78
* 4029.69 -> 32.29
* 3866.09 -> 26.36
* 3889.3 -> 22.49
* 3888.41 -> 19.49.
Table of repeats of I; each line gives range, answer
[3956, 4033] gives 28.4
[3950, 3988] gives 23.3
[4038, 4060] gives 33.4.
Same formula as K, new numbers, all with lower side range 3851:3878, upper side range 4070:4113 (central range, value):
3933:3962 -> 5.7 A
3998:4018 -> -1.8 A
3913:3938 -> 4.6 A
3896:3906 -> 1.3 A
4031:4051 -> -2.7 A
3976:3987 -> 1.3 A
